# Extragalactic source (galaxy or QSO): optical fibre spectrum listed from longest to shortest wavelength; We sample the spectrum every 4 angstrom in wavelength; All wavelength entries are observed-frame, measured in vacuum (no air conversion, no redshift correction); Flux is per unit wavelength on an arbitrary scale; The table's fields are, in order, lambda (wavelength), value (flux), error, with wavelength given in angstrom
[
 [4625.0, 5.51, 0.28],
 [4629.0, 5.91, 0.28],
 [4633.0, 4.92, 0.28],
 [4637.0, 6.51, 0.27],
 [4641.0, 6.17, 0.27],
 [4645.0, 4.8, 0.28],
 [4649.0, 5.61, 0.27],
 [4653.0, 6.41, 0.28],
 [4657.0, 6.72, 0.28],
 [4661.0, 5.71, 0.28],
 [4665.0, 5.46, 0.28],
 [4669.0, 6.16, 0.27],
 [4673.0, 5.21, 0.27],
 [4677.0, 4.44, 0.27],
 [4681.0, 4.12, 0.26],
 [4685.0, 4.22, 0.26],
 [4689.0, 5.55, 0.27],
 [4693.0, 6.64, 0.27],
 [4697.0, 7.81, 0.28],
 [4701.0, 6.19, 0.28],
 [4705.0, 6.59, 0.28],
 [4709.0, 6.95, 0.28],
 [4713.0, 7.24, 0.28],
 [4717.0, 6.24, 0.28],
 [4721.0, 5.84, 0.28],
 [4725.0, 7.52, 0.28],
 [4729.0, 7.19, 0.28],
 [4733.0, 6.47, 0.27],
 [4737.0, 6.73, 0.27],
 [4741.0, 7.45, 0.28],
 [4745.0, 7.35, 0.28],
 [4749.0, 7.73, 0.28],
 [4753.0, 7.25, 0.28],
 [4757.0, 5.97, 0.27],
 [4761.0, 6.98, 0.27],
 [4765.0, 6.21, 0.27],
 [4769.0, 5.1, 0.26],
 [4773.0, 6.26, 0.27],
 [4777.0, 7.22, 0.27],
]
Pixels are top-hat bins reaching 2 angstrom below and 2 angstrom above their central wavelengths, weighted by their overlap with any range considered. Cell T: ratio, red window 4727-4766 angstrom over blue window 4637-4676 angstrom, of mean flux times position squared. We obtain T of 1.2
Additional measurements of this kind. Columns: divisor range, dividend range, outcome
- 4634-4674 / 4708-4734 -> 1.19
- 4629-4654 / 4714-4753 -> 1.27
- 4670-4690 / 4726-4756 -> 1.55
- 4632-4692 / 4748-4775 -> 1.23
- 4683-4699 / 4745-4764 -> 1.18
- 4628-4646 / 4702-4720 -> 1.21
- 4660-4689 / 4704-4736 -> 1.36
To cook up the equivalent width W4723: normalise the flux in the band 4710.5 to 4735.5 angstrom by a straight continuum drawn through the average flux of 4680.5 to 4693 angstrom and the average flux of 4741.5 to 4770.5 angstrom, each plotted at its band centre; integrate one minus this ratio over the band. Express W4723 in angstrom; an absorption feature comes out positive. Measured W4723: -3.6 angstrom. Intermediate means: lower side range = 5.01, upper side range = 6.72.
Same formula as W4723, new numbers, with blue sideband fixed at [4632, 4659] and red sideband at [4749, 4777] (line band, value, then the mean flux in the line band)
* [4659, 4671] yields 0.46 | 5.78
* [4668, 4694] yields 4.20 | 5.1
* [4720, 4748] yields -2.98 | 7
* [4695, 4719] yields -2.47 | 6.84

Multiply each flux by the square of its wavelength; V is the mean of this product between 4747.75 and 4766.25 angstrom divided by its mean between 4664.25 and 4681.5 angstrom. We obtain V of 1.38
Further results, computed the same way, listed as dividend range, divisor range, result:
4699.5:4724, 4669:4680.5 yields 1.34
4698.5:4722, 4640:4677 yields 1.17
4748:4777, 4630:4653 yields 1.20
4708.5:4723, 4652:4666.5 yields 1.10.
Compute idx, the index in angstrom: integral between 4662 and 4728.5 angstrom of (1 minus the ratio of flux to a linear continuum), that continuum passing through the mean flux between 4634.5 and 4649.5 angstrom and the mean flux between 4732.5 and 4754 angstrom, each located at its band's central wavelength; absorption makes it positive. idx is 5.2 angstrom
